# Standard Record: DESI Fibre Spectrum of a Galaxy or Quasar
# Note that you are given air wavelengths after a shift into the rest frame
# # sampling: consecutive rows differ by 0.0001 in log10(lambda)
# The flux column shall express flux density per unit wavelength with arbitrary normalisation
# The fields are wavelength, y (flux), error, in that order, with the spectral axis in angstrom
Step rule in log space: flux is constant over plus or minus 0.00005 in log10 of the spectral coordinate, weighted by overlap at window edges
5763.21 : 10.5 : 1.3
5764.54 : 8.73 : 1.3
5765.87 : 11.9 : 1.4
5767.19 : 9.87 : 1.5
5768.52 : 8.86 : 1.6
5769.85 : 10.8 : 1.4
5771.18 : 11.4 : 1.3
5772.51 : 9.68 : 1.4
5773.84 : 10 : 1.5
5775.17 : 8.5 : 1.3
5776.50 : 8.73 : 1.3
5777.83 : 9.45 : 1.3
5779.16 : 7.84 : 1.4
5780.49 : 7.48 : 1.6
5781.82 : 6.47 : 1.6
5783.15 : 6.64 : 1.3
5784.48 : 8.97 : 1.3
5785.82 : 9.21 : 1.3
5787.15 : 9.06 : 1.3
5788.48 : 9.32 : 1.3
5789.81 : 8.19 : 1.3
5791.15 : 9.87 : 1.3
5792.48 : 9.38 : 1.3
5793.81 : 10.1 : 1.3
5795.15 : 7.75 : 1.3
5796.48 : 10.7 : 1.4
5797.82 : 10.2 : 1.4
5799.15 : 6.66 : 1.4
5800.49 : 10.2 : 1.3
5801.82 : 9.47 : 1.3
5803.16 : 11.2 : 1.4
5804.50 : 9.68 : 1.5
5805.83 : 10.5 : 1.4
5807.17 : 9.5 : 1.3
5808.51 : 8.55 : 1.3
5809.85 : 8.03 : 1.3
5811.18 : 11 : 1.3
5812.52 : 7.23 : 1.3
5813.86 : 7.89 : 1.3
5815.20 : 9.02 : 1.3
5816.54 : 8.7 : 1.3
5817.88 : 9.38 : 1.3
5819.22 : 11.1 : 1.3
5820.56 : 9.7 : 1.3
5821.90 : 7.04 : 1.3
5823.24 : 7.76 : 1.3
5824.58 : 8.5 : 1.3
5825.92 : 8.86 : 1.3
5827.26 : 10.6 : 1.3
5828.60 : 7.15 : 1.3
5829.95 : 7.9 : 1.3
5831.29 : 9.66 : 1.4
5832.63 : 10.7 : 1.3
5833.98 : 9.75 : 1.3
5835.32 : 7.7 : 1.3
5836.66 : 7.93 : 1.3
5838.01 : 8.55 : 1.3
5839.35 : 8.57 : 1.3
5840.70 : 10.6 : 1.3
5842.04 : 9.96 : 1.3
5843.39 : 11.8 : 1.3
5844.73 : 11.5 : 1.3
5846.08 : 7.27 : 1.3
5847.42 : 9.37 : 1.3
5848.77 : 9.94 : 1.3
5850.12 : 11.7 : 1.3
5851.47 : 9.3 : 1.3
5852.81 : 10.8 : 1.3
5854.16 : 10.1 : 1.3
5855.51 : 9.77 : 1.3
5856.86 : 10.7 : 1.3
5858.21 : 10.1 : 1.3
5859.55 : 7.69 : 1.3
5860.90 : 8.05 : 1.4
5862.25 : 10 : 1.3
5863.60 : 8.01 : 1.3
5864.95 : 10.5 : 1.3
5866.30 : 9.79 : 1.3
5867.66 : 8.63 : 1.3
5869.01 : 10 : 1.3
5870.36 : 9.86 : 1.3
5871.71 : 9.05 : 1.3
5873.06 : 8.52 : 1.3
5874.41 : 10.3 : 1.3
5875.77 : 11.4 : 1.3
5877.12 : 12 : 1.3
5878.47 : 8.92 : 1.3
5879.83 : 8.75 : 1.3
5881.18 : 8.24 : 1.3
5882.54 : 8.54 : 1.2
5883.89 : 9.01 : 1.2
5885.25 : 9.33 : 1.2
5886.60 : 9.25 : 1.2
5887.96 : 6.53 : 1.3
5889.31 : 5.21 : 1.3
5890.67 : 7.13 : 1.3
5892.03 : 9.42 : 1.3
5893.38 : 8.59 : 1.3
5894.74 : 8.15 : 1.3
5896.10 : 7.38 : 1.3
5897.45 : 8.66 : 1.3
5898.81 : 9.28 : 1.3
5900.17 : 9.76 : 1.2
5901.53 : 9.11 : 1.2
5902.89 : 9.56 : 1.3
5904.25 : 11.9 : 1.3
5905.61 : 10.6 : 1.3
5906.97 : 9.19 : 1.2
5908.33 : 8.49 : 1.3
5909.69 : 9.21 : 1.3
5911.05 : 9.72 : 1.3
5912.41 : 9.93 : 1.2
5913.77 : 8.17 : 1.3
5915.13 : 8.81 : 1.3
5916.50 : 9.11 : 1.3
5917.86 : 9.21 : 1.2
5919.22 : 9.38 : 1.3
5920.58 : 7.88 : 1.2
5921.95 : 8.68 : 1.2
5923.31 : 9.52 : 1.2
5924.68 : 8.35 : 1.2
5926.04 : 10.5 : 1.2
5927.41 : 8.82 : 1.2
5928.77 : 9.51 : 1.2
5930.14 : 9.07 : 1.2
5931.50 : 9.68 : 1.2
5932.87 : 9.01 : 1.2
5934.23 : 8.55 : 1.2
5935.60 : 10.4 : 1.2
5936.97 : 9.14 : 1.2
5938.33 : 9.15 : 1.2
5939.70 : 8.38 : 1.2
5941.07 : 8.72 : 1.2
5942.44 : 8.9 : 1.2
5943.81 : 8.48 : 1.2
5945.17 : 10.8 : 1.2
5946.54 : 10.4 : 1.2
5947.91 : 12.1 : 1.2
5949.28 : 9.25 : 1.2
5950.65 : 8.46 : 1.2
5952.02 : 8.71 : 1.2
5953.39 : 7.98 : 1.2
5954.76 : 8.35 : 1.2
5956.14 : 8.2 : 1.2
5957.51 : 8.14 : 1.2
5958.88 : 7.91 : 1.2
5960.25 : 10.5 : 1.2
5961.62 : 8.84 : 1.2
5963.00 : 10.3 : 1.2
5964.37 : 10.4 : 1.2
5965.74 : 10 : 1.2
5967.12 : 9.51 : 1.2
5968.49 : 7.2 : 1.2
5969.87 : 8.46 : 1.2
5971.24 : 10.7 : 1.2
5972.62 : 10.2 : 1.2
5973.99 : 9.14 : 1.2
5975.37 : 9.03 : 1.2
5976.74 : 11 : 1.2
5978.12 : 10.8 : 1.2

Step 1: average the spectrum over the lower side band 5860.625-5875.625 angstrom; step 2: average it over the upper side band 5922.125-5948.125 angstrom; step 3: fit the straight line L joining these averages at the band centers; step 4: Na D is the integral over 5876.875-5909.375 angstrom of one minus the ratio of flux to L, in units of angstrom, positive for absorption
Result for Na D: 2.0 angstrom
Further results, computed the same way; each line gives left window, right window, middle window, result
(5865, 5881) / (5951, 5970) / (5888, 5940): 1.89 angstrom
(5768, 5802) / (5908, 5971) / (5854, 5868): -0.46 angstrom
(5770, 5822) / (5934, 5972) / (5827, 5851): -0.84 angstrom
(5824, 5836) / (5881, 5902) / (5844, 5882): -4.44 angstrom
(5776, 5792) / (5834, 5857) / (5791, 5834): -0.79 angstrom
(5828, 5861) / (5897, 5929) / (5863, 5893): 1.24 angstrom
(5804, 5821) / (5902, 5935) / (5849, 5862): -0.77 angstrom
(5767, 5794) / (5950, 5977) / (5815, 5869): -1.91 angstrom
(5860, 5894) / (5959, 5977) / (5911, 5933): 0.34 angstrom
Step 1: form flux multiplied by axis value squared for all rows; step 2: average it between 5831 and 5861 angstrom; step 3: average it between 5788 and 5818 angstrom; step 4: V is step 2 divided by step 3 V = 1.06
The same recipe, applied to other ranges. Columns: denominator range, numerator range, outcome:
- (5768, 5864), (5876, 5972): 1.02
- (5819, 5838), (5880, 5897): 0.94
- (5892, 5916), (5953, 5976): 1.01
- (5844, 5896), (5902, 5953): 1.03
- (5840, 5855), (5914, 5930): 0.91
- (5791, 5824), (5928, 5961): 1.04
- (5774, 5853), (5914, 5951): 1.06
